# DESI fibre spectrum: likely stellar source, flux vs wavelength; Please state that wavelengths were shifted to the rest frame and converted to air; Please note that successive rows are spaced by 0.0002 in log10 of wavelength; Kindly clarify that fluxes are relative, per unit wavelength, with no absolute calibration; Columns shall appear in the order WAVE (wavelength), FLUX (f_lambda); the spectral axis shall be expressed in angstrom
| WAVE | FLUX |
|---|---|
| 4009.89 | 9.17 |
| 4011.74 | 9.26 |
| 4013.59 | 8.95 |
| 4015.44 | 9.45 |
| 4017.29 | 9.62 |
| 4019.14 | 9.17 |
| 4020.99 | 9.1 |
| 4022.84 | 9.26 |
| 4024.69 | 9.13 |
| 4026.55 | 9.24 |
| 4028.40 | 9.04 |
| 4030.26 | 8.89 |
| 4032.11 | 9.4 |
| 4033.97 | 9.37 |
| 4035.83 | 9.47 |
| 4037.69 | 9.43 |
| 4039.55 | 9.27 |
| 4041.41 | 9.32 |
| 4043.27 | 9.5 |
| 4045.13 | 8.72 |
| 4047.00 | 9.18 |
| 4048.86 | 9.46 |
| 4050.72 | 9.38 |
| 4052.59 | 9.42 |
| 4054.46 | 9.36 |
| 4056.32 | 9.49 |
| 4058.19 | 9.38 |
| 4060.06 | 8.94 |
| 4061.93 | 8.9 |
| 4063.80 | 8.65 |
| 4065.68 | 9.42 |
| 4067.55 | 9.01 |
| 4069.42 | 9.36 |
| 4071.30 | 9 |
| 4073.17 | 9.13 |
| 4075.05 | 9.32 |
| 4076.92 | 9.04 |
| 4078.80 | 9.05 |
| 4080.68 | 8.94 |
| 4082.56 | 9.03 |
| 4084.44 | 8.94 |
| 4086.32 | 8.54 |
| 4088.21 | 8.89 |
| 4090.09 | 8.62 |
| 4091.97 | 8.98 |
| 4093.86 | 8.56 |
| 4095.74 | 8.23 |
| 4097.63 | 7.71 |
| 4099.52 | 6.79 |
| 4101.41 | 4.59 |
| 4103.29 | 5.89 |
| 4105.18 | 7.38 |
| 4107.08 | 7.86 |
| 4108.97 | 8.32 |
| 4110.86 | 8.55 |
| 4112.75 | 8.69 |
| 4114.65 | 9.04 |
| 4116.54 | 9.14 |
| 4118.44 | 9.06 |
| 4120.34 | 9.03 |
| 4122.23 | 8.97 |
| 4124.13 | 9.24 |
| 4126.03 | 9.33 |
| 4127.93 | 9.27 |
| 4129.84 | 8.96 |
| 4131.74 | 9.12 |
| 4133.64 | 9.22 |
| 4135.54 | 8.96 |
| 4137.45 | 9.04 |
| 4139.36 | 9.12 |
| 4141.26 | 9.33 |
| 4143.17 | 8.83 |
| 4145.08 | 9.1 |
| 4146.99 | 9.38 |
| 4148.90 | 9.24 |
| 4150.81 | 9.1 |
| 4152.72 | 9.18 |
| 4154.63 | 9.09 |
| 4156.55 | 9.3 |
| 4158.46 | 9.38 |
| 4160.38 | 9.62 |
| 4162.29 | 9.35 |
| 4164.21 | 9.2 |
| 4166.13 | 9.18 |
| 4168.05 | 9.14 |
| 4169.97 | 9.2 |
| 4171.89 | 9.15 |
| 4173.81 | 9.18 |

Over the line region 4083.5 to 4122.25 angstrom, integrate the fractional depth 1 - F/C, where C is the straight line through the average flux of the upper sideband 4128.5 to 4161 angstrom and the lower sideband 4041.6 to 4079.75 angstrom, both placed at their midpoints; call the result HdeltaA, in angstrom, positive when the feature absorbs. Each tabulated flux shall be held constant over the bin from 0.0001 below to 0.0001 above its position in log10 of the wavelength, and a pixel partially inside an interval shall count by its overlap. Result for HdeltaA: 4.30 angstrom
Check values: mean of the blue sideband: 9.19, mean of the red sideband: 9.17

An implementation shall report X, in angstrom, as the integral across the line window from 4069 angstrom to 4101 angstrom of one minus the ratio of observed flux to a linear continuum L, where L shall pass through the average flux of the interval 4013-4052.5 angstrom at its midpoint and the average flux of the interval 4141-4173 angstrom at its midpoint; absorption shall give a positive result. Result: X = 2.1 angstrom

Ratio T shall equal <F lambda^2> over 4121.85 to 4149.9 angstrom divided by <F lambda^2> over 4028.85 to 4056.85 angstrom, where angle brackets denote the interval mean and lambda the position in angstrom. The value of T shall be 1.03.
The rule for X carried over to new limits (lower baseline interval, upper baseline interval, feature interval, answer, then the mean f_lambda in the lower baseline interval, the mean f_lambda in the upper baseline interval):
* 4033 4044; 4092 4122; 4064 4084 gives -1.0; 9.39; 7.98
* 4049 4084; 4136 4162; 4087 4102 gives 2.1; 9.16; 9.21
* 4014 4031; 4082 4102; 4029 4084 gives -3.3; 9.21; 8.12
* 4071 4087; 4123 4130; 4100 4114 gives 2.7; 9.01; 9.21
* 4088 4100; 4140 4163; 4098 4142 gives 1.3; 8.27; 9.24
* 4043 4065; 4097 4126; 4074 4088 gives -0.5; 9.19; 8.07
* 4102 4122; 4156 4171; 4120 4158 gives -1.5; 8.26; 9.3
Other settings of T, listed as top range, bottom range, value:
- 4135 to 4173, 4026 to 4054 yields 1.05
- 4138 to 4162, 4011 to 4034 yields 1.07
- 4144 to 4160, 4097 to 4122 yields 1.19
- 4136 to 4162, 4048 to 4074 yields 1.04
